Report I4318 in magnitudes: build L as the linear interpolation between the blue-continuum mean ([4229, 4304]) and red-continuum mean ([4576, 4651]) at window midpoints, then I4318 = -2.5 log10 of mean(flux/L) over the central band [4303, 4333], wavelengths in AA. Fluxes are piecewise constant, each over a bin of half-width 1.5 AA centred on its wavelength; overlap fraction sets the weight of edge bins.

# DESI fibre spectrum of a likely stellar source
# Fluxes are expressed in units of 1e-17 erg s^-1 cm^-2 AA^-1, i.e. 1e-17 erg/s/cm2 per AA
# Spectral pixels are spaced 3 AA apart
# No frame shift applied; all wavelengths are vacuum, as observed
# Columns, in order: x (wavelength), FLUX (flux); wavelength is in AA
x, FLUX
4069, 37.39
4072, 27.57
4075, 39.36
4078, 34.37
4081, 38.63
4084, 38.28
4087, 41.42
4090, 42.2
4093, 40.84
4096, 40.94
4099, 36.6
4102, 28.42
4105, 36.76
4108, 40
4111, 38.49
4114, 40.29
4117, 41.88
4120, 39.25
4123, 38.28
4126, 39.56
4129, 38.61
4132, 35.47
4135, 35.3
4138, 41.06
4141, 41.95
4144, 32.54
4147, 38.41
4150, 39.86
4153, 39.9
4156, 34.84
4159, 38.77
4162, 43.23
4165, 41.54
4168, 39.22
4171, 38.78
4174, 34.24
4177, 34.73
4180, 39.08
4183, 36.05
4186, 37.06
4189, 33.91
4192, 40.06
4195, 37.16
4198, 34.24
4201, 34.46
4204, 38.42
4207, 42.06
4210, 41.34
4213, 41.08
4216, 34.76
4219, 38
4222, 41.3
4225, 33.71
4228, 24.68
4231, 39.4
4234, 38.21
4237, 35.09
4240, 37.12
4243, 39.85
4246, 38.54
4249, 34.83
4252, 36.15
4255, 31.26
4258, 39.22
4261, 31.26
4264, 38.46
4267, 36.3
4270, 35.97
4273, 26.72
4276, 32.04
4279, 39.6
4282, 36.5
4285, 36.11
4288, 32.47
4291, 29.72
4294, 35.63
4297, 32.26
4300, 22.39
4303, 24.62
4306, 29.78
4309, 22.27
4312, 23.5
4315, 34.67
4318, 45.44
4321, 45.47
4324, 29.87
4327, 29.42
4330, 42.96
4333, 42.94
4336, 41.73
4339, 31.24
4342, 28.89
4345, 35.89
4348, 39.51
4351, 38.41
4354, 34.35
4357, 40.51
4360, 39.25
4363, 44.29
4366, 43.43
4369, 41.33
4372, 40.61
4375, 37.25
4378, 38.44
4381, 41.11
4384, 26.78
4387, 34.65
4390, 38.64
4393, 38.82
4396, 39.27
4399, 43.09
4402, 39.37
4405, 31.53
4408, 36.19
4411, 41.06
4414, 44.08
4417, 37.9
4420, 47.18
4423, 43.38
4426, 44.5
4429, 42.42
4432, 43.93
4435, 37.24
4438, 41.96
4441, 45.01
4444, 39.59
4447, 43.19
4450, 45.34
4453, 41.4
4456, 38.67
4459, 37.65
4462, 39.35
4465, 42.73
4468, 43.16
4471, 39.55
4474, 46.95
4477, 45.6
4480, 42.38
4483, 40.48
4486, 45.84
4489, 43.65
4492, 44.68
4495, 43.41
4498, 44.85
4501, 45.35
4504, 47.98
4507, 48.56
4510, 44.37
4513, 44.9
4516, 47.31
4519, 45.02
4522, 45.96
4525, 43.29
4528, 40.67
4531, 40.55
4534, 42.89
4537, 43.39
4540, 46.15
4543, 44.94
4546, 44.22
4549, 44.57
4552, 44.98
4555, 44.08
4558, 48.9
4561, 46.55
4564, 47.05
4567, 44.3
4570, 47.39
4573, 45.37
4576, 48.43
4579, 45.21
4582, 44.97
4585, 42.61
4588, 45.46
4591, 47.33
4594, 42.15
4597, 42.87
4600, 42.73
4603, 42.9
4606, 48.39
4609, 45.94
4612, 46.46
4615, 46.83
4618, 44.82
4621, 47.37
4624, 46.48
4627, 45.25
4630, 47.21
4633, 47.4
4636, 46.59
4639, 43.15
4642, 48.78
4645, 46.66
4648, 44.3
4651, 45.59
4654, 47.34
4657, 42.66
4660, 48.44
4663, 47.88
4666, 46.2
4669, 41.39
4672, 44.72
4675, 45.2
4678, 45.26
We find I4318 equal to 0.07 mag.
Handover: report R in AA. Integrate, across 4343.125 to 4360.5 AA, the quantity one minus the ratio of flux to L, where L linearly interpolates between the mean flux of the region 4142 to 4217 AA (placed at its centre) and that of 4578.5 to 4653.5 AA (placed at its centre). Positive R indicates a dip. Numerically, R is 1.4 AA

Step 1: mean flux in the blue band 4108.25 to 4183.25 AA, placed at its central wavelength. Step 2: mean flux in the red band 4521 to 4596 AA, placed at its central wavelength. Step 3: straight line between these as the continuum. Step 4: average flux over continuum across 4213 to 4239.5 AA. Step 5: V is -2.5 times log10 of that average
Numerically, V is 0.107 mag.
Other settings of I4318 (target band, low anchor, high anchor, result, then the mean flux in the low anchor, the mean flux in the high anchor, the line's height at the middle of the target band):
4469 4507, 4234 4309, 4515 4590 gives -0.05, 33.7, 45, 42.4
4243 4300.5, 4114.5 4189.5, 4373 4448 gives 0.14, 38.2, 39.8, 39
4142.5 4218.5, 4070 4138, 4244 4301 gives -0.05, 37.9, 34.1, 36.2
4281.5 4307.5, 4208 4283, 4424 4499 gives 0.21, 36.1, 42.5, 37.6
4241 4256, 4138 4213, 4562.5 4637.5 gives 0.09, 38.1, 45.7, 39.4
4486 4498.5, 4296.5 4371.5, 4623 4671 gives -0.09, 35.5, 45.9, 40.8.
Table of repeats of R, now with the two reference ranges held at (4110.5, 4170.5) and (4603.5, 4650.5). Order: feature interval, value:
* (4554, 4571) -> -0.42 AA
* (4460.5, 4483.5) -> 0.70 AA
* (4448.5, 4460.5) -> 0.80 AA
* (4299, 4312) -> 5.25 AA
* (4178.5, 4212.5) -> 1.74 AA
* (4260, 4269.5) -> 1.21 AA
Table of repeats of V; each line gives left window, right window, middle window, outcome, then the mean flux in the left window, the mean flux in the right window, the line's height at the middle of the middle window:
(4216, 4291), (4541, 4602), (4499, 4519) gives -0.07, 35.4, 45.2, 43.3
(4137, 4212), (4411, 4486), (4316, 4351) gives 0.08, 38.1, 42.3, 40.5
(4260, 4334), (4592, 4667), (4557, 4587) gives -0.06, 33.4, 45.8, 43.6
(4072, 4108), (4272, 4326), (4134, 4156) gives -0.06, 37.6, 32.2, 36.2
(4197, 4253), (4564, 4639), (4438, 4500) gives 0.00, 37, 45.6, 42.6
